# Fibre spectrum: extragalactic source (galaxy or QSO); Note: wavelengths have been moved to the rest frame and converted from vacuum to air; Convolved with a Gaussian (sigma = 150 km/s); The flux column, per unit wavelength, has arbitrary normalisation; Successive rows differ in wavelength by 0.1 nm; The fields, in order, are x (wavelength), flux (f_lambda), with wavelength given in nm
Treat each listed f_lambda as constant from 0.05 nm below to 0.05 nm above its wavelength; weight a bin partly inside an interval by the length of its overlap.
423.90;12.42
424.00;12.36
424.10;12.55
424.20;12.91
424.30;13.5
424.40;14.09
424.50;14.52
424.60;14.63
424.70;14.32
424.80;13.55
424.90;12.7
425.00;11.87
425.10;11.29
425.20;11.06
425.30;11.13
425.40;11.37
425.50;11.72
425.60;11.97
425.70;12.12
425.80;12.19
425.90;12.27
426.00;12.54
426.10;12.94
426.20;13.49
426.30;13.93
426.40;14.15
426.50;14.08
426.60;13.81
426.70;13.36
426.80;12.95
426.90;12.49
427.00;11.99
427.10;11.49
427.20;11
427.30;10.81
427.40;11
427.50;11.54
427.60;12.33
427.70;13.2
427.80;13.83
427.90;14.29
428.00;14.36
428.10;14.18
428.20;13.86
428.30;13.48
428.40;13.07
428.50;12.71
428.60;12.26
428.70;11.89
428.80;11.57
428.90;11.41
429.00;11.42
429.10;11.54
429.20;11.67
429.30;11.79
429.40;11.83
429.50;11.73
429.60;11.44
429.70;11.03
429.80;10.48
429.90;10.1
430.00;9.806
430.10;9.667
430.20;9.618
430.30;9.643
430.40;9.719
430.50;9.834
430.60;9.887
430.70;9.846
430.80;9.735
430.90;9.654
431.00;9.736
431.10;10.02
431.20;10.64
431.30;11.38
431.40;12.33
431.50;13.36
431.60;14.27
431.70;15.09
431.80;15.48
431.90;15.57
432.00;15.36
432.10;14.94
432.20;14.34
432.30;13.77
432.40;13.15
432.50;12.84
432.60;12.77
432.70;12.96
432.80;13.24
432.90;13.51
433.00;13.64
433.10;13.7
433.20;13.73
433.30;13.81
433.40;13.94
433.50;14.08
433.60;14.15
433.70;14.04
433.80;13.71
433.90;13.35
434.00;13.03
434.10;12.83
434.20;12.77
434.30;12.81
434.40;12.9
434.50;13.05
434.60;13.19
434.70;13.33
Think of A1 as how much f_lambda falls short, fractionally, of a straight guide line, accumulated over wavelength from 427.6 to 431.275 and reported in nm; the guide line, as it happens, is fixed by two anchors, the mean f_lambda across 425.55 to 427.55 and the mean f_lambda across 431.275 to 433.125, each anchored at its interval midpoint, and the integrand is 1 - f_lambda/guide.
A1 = 0.48 nm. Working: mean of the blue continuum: 12.5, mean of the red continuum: 13.8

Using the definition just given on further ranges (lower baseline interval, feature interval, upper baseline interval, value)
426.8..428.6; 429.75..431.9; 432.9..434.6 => 0.33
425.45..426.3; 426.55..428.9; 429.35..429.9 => -0.16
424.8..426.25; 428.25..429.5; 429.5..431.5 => -0.13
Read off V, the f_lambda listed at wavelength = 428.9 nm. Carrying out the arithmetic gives 11.41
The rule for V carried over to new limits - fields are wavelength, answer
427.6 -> 12.33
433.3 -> 13.81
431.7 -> 15.09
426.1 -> 12.94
